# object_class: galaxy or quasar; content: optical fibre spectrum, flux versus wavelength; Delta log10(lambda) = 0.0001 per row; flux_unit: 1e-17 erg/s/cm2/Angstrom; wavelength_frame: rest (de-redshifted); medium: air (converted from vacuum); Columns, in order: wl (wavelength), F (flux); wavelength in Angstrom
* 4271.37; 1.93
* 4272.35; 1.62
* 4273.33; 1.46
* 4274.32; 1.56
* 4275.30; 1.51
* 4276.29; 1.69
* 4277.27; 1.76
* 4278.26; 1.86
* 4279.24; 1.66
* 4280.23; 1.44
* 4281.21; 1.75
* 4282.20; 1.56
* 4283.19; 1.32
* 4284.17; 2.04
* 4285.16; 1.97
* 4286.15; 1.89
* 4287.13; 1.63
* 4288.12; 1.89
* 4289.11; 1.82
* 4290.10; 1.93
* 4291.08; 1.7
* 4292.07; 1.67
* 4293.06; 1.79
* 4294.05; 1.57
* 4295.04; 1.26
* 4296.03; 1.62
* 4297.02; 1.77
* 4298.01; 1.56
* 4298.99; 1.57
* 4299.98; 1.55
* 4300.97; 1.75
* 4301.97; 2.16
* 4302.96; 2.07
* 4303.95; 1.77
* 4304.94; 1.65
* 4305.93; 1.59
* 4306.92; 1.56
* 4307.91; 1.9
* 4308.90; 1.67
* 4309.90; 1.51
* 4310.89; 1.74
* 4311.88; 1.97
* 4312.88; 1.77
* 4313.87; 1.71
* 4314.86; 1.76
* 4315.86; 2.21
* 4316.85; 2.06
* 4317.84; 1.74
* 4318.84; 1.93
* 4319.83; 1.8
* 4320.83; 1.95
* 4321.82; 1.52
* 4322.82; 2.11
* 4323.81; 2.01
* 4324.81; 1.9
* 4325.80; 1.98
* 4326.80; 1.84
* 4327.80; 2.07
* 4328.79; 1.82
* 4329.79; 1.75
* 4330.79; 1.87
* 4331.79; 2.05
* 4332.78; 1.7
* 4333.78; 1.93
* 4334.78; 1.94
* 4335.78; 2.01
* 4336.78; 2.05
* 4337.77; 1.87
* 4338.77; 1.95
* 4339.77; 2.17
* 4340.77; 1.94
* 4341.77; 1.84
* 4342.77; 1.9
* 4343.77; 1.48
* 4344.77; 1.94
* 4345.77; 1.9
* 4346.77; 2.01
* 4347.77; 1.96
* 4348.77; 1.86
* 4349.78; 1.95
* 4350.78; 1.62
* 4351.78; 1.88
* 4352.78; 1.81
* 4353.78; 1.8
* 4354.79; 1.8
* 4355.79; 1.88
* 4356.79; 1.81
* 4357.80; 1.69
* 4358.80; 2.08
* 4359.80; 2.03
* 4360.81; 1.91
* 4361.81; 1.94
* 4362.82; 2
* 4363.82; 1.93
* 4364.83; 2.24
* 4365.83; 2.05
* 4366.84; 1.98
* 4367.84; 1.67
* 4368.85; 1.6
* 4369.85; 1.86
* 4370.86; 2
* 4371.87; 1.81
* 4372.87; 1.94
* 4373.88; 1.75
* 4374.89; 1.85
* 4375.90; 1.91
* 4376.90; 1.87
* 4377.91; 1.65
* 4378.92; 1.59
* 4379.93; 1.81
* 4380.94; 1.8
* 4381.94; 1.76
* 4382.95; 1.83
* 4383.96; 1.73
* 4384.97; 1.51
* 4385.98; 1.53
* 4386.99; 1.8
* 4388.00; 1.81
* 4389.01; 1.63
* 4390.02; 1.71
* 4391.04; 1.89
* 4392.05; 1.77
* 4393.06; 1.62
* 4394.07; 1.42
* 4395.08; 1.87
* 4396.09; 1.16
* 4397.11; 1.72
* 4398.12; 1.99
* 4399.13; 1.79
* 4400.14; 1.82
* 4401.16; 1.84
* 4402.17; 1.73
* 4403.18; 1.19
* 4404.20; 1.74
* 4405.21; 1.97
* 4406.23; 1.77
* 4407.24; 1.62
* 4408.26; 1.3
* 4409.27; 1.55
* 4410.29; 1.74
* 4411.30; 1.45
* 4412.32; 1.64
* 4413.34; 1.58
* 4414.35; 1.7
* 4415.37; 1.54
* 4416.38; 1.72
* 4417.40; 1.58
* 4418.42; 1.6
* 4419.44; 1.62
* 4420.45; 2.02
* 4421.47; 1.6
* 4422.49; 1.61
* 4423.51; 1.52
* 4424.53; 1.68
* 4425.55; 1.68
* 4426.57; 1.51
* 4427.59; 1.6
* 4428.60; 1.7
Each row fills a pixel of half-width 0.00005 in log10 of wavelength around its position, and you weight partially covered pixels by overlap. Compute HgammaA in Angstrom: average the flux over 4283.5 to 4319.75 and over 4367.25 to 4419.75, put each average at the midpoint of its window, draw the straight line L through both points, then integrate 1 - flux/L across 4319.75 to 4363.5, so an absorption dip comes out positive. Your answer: -3.9 Angstrom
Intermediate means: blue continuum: 1.77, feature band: 1.89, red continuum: 1.7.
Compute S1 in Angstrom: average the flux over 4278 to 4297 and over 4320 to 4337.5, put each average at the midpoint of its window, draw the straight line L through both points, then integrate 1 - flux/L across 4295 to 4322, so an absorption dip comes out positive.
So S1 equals 0.6 Angstrom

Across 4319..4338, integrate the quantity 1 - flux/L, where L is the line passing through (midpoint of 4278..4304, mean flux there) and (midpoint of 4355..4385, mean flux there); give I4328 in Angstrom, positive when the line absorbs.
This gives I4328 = -1.3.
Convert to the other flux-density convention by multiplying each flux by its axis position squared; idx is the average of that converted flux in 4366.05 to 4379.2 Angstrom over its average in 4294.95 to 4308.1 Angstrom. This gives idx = 1.10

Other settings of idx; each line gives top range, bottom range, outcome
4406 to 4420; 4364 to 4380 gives 0.88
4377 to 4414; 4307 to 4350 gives 0.92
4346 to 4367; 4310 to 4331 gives 1.04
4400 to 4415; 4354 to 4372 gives 0.88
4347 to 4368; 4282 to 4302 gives 1.15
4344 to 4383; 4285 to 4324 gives 1.08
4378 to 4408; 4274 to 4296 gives 1.06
